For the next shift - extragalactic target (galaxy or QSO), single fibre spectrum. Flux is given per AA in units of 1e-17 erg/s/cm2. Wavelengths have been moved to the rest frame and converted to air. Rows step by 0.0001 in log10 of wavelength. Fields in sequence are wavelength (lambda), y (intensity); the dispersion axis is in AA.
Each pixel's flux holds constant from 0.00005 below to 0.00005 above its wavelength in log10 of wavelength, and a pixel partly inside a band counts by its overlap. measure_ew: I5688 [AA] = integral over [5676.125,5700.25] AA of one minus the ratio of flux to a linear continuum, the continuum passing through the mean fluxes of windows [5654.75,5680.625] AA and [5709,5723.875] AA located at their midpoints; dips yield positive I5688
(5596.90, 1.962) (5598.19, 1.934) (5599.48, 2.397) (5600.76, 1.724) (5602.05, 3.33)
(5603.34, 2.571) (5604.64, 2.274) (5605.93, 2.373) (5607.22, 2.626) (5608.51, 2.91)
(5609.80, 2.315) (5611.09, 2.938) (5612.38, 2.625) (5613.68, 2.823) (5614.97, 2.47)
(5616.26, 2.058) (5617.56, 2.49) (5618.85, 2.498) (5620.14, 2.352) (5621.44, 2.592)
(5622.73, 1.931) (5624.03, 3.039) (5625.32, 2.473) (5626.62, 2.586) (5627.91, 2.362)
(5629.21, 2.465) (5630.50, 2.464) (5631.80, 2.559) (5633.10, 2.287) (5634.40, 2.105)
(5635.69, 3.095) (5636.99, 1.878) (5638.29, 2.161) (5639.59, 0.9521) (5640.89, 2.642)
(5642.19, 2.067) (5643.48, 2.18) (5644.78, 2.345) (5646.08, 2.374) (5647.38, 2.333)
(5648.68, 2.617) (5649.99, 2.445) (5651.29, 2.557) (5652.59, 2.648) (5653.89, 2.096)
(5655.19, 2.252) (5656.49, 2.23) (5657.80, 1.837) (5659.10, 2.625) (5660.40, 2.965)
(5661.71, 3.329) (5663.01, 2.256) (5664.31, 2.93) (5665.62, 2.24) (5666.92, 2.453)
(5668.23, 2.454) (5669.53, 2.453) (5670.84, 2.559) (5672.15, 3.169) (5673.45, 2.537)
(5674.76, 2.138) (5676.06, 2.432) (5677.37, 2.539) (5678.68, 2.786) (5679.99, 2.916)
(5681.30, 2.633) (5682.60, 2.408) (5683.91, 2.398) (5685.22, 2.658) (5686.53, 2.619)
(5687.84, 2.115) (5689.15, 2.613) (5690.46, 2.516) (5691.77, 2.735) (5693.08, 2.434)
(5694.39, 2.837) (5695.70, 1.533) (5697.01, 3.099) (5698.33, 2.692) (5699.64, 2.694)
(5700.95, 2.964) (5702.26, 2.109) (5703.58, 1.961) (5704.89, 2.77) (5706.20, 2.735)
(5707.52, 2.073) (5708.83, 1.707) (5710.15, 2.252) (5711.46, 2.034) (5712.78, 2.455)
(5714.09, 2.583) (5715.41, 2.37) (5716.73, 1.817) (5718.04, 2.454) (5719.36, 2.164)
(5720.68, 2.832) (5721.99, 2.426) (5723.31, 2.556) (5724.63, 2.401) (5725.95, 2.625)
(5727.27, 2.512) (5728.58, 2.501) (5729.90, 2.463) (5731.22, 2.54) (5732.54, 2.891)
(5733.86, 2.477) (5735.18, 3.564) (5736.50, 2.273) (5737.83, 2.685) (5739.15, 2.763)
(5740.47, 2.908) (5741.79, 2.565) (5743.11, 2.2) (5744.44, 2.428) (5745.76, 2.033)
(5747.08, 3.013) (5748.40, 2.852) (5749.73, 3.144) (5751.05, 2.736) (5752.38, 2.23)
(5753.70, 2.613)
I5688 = -1.0 AA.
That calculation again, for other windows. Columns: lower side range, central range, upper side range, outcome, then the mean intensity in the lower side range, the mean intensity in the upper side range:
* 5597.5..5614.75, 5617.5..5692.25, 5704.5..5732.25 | 0.4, 2.52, 2.4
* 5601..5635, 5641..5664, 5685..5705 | 0.7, 2.51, 2.51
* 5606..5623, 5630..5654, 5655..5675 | 2.1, 2.52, 2.54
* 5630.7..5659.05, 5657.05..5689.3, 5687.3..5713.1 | -2.9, 2.28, 2.42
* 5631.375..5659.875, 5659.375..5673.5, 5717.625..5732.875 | -1.9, 2.29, 2.52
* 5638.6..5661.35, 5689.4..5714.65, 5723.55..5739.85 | 0.9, 2.31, 2.64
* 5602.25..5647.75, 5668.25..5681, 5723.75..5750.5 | -0.5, 2.42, 2.64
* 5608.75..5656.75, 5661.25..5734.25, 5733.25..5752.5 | 1.7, 2.39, 2.67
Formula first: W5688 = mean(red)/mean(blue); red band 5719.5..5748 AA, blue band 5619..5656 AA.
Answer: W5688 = 1.1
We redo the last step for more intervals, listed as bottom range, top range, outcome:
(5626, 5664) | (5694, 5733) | 1.02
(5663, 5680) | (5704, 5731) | 0.93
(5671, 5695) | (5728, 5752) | 1.03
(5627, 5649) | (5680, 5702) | 1.12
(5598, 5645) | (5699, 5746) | 1.03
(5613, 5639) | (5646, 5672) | 1.03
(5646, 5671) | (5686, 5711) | 0.98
